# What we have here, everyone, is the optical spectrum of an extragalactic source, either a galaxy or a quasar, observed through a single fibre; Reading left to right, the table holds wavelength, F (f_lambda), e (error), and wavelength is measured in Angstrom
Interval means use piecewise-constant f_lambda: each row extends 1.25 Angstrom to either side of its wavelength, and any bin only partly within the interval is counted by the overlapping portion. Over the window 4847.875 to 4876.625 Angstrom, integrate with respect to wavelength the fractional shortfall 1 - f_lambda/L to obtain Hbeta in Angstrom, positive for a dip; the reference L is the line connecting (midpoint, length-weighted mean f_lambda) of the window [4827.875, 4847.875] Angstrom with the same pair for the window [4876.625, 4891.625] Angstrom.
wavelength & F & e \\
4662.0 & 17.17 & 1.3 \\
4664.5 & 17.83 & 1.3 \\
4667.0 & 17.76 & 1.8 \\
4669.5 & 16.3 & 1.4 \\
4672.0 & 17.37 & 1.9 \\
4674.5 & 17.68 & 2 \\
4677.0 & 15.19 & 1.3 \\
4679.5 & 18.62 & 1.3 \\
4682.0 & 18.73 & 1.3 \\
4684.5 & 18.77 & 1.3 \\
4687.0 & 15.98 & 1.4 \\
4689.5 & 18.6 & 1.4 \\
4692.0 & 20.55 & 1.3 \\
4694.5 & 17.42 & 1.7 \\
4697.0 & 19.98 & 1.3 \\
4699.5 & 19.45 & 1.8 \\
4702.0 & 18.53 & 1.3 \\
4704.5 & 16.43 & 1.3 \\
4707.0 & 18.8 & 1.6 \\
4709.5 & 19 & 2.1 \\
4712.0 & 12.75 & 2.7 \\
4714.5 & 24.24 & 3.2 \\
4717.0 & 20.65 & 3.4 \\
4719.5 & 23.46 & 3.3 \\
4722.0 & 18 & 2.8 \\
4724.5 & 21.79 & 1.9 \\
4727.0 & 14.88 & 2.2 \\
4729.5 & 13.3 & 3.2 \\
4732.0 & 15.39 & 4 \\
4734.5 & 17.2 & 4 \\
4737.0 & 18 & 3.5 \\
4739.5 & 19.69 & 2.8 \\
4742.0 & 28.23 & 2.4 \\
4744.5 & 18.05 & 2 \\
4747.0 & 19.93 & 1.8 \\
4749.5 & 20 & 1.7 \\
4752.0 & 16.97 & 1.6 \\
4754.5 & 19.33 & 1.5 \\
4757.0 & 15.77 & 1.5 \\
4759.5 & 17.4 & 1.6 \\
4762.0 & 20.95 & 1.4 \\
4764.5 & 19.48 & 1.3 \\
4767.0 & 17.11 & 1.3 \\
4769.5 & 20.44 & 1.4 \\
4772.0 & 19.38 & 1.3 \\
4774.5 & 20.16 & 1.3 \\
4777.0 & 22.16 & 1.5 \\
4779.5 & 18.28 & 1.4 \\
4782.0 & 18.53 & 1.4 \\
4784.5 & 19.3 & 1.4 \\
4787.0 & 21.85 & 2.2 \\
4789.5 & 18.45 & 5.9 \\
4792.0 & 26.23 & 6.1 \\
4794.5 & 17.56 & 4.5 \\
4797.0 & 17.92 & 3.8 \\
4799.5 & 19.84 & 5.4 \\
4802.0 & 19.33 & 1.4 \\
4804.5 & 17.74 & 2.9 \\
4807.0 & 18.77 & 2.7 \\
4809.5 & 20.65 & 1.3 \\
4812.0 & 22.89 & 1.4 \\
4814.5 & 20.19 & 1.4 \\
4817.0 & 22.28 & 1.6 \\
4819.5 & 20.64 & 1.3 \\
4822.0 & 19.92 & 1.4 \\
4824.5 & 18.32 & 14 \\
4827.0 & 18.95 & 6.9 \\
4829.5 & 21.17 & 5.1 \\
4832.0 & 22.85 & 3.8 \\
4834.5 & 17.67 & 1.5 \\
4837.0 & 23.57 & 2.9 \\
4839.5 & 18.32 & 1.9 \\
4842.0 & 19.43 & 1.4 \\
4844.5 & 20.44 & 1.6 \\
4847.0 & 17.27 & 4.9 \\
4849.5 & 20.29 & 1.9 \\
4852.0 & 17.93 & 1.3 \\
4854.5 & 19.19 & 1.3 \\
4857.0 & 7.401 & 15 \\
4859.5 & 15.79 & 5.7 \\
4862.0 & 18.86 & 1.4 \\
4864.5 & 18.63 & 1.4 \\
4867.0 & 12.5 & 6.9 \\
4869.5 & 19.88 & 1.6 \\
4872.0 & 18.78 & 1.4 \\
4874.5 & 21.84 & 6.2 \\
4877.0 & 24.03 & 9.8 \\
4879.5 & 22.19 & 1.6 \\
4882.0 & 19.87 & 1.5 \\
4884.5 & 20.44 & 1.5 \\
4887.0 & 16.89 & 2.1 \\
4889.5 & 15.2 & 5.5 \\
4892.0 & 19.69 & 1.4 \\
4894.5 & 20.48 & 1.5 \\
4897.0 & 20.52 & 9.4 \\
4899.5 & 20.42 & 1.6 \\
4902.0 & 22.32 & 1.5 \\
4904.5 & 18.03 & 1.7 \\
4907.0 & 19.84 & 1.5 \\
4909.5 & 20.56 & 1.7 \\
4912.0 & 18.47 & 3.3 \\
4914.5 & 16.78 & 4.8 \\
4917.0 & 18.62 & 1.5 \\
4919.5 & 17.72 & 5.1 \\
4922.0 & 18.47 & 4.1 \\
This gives 3.2 Angstrom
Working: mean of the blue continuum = 20.1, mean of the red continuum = 19.5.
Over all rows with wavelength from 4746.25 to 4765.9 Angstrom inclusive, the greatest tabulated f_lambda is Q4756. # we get 20.95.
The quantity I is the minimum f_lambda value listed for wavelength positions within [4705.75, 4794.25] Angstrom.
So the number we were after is 12.75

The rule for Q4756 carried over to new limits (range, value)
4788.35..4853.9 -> 26.23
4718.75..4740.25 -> 23.46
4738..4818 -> 28.23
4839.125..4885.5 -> 24.03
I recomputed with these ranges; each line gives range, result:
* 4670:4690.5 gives 15.19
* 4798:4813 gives 17.74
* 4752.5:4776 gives 15.77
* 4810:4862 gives 7.401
